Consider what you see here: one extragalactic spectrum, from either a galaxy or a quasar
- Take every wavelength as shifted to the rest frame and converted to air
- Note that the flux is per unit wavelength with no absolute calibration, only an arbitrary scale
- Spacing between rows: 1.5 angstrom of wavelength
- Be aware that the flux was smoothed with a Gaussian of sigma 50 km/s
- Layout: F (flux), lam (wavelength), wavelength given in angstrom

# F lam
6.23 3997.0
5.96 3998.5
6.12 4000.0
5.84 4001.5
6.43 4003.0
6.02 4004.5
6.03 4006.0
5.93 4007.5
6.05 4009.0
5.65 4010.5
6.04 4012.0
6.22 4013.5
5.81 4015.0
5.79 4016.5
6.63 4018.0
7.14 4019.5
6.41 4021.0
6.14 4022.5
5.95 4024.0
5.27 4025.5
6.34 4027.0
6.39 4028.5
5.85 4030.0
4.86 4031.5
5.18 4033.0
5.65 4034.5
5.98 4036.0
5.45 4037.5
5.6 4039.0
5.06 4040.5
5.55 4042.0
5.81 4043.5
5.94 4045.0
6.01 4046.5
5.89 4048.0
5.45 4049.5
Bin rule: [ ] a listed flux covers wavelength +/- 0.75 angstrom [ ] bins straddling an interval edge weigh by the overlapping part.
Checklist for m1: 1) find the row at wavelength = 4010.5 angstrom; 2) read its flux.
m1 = 5.65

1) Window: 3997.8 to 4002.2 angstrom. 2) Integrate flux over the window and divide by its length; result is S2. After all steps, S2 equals 5.98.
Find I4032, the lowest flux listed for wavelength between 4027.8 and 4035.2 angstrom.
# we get 4.86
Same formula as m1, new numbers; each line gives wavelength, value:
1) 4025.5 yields 5.27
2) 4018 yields 6.63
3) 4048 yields 5.89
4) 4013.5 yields 6.22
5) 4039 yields 5.6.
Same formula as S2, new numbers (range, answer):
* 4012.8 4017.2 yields 5.94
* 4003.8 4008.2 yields 5.99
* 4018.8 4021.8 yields 6.76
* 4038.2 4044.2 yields 5.5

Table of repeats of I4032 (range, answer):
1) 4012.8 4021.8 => 5.79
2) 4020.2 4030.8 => 5.27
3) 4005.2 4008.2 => 5.93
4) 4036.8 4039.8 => 5.45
